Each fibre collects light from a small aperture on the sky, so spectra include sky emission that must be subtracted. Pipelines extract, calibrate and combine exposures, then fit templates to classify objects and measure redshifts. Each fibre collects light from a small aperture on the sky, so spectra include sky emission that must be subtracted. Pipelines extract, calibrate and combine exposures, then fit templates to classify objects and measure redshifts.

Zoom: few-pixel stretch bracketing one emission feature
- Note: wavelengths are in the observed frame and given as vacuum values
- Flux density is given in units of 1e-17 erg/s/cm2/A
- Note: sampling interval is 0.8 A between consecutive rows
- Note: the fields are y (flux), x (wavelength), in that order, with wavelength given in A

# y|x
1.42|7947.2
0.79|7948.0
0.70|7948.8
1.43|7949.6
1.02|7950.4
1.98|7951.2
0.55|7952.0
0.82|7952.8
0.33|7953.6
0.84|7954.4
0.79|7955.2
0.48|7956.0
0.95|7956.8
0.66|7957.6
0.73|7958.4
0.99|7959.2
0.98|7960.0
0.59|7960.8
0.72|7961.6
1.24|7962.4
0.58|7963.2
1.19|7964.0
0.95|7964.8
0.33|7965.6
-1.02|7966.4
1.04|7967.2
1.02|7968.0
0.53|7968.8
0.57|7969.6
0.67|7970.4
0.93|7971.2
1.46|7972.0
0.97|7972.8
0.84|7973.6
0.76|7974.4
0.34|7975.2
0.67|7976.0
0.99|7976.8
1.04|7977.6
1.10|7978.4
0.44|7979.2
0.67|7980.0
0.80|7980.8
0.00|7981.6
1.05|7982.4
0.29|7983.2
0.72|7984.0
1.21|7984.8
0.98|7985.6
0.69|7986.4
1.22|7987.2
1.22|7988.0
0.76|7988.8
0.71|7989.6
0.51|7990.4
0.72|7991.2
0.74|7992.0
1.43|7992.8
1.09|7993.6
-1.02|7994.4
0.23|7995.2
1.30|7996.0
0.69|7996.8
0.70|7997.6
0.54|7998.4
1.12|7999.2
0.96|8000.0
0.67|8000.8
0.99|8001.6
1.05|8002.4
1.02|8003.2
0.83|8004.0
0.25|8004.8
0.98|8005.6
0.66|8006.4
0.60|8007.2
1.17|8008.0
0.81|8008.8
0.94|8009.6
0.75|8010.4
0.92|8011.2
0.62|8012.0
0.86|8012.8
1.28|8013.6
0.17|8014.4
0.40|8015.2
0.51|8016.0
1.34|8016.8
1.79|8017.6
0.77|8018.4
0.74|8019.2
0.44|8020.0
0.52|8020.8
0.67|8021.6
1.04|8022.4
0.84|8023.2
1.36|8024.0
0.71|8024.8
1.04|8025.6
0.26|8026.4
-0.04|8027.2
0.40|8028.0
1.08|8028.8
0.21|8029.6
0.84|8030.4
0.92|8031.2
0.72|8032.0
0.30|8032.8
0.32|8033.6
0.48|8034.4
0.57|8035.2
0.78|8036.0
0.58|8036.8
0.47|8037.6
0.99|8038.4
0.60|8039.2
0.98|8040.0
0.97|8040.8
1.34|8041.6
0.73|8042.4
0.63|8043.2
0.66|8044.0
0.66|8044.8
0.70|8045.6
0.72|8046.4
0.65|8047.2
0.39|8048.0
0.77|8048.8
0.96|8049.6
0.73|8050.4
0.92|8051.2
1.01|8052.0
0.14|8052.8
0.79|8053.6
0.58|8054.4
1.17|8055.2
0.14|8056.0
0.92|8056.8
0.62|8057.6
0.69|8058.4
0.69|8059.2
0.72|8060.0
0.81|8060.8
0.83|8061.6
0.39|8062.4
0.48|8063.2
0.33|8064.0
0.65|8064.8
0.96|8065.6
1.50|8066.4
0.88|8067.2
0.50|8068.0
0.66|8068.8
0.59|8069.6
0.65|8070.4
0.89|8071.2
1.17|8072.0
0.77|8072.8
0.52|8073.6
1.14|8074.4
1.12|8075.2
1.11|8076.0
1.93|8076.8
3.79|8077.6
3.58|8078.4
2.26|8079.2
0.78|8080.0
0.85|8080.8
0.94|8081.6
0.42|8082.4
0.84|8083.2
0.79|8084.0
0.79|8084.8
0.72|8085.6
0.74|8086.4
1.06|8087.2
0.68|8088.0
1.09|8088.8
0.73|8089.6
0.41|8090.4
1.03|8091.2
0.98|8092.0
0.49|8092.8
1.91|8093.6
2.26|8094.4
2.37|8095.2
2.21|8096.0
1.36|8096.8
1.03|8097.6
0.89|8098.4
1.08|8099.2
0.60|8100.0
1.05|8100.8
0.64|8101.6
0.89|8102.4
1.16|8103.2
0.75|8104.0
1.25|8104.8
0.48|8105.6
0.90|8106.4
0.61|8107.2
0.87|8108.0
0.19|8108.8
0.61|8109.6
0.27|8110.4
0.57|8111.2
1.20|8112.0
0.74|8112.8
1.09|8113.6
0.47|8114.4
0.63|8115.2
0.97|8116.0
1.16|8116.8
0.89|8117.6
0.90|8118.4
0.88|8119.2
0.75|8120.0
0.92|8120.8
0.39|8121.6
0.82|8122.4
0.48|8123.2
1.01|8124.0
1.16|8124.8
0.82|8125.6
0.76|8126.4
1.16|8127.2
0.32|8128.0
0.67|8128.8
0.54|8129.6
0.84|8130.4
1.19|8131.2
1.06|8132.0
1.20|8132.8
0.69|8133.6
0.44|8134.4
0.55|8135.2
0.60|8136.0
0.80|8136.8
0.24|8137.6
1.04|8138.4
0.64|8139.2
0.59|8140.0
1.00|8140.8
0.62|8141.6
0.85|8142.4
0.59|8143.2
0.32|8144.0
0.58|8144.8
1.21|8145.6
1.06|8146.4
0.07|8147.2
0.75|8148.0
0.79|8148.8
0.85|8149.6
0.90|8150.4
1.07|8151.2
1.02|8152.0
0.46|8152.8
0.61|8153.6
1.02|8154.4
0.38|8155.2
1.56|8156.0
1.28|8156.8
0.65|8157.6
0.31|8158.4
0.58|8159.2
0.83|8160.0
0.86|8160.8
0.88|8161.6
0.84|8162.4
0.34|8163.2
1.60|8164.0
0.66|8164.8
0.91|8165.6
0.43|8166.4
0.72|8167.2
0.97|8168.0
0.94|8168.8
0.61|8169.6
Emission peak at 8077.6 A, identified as [S II] 6716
